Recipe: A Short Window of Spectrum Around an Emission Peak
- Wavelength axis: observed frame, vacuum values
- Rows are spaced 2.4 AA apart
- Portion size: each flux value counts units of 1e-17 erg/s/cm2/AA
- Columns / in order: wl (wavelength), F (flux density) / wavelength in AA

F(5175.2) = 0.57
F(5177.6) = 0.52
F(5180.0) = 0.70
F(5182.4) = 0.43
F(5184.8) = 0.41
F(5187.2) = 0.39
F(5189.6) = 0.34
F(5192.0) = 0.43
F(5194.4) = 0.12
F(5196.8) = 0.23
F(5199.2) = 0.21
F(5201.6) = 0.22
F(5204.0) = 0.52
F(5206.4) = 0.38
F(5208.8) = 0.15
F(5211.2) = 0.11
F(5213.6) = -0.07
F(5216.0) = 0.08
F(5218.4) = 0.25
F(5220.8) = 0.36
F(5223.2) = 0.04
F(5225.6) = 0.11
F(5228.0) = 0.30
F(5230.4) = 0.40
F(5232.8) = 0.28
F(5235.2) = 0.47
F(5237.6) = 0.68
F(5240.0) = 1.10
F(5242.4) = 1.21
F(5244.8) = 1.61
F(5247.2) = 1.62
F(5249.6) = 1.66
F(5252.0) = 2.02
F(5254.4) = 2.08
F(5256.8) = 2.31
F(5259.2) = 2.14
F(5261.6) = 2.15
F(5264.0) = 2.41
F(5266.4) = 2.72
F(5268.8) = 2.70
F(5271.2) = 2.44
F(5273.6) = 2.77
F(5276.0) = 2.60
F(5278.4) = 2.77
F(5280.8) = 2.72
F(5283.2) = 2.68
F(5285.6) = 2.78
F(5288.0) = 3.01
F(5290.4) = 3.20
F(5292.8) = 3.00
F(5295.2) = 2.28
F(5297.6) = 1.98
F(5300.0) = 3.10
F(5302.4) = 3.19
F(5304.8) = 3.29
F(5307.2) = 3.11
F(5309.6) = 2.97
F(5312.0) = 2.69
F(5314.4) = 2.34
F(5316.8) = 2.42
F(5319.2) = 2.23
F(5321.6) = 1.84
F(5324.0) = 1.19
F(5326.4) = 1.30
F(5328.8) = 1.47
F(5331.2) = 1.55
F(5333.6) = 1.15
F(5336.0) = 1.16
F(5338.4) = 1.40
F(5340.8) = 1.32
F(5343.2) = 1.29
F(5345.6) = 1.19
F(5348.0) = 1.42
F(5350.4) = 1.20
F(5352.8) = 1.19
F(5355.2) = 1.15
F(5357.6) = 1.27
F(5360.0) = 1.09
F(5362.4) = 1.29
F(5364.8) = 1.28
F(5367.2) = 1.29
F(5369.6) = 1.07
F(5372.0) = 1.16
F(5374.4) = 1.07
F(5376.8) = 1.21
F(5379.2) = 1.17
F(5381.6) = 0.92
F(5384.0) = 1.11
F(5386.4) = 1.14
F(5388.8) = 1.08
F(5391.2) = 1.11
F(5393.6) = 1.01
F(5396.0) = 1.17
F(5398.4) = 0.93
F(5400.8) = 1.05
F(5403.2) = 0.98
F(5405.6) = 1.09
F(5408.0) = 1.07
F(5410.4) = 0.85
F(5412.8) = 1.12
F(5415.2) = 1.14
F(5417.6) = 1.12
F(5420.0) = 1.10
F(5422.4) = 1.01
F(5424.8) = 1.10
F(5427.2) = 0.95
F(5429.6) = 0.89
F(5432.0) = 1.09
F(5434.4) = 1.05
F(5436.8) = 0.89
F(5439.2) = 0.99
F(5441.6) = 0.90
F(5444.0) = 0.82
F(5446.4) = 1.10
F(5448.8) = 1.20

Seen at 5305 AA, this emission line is C IV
